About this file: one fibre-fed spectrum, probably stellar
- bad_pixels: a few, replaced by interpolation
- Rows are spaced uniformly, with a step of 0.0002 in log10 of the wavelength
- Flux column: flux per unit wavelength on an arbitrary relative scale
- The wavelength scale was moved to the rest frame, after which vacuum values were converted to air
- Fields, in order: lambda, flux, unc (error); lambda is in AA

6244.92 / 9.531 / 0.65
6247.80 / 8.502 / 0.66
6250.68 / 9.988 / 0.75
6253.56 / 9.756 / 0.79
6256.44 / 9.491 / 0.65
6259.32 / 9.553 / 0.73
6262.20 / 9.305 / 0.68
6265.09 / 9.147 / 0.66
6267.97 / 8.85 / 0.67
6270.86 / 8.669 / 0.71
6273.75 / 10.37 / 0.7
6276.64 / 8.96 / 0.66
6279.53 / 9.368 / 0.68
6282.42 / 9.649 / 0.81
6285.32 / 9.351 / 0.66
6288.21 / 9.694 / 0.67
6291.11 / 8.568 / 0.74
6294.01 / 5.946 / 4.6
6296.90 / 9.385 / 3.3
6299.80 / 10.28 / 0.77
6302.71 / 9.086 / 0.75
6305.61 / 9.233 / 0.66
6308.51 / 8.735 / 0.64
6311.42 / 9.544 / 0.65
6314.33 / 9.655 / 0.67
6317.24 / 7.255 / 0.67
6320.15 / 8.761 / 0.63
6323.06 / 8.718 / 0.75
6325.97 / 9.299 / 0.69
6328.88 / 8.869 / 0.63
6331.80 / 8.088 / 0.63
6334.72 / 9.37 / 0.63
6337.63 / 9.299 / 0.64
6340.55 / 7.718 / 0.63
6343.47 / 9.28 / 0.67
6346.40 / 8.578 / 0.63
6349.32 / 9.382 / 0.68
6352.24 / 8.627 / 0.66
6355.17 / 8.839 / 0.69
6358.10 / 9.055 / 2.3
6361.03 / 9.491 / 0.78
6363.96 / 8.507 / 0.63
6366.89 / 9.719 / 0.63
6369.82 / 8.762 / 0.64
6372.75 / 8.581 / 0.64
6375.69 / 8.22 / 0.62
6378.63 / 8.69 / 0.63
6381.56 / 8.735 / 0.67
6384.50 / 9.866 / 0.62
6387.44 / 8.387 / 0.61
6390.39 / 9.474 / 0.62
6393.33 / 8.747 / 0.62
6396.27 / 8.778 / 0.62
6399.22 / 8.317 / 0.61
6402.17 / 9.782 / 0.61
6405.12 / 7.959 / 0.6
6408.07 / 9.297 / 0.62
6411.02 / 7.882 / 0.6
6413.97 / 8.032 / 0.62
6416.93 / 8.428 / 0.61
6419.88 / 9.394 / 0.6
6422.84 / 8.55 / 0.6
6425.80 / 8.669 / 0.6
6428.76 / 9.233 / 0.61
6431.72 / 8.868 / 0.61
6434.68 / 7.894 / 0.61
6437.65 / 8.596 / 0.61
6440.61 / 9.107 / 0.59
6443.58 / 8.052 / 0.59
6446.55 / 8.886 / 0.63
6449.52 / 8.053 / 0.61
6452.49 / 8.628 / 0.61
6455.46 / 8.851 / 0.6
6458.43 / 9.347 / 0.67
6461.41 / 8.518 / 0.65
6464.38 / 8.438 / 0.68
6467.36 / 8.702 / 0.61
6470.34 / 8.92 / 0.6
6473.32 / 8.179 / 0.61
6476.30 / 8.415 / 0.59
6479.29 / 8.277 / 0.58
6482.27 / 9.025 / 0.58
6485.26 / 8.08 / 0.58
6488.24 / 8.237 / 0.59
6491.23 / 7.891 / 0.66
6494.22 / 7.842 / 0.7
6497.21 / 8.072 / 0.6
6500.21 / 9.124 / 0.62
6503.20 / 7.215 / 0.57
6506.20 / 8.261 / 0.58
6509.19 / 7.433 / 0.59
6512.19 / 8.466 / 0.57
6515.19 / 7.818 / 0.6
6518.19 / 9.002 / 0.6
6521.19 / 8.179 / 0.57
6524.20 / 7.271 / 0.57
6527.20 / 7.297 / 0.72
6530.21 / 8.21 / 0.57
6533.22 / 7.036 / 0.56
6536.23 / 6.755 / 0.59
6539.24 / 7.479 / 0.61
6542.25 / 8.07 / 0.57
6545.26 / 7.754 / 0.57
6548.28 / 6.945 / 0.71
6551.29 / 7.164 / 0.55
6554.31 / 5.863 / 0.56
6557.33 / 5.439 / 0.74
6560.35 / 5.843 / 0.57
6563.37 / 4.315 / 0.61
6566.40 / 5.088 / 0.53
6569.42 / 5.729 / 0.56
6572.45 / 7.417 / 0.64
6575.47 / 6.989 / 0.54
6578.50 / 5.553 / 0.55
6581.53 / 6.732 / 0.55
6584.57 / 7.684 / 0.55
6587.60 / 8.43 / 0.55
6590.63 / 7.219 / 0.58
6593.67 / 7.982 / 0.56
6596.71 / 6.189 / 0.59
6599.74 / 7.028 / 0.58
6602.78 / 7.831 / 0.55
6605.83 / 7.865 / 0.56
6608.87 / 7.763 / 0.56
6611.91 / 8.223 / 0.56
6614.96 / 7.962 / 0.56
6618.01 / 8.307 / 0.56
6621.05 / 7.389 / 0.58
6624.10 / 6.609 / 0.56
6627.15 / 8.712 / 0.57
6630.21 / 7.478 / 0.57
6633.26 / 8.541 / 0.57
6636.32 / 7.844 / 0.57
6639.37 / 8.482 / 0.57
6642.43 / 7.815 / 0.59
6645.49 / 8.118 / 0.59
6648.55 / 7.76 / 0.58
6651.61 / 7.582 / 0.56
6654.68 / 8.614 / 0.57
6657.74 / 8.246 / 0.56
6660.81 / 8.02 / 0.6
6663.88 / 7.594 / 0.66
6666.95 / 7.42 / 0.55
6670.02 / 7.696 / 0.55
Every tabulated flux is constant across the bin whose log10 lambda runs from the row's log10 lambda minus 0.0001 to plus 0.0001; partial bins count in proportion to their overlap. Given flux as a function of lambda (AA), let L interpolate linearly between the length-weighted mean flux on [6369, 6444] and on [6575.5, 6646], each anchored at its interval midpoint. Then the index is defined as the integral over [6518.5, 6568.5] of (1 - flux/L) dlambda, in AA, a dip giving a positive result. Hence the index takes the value 7.2 AA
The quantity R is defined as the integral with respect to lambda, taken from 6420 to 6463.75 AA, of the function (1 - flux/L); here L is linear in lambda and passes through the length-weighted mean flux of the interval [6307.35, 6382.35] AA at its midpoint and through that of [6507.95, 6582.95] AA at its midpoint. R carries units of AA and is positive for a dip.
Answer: -4.17 AA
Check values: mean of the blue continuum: 8.84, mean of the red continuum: 6.95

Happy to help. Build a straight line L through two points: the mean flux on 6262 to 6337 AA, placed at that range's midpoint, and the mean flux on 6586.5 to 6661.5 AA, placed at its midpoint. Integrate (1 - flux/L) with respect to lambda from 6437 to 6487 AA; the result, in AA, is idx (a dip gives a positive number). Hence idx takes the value -1.0 AA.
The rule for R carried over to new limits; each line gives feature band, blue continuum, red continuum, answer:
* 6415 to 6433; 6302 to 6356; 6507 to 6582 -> -1.82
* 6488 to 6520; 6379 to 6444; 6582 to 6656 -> 0.76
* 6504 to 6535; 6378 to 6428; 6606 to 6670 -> 1.77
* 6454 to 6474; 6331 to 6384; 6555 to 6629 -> -1.78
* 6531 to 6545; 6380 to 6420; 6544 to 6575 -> -1.93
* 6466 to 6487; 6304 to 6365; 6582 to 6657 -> -0.43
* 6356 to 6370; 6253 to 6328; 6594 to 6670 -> -0.49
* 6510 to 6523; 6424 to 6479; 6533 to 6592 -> -1.42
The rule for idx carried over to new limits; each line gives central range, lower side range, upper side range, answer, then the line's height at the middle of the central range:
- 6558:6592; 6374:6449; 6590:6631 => 6.0 AA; 7.81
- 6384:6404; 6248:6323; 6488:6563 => -1.5 AA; 8.38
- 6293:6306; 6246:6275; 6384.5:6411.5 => 0.5 AA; 9.21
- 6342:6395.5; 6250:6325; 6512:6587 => -3.1 AA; 8.45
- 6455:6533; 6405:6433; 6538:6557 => -4.9 AA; 7.75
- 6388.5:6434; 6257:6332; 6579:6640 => -1.1 AA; 8.53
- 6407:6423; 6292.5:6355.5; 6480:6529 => -0.3 AA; 8.44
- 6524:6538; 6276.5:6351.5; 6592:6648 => 1.4 AA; 8.12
